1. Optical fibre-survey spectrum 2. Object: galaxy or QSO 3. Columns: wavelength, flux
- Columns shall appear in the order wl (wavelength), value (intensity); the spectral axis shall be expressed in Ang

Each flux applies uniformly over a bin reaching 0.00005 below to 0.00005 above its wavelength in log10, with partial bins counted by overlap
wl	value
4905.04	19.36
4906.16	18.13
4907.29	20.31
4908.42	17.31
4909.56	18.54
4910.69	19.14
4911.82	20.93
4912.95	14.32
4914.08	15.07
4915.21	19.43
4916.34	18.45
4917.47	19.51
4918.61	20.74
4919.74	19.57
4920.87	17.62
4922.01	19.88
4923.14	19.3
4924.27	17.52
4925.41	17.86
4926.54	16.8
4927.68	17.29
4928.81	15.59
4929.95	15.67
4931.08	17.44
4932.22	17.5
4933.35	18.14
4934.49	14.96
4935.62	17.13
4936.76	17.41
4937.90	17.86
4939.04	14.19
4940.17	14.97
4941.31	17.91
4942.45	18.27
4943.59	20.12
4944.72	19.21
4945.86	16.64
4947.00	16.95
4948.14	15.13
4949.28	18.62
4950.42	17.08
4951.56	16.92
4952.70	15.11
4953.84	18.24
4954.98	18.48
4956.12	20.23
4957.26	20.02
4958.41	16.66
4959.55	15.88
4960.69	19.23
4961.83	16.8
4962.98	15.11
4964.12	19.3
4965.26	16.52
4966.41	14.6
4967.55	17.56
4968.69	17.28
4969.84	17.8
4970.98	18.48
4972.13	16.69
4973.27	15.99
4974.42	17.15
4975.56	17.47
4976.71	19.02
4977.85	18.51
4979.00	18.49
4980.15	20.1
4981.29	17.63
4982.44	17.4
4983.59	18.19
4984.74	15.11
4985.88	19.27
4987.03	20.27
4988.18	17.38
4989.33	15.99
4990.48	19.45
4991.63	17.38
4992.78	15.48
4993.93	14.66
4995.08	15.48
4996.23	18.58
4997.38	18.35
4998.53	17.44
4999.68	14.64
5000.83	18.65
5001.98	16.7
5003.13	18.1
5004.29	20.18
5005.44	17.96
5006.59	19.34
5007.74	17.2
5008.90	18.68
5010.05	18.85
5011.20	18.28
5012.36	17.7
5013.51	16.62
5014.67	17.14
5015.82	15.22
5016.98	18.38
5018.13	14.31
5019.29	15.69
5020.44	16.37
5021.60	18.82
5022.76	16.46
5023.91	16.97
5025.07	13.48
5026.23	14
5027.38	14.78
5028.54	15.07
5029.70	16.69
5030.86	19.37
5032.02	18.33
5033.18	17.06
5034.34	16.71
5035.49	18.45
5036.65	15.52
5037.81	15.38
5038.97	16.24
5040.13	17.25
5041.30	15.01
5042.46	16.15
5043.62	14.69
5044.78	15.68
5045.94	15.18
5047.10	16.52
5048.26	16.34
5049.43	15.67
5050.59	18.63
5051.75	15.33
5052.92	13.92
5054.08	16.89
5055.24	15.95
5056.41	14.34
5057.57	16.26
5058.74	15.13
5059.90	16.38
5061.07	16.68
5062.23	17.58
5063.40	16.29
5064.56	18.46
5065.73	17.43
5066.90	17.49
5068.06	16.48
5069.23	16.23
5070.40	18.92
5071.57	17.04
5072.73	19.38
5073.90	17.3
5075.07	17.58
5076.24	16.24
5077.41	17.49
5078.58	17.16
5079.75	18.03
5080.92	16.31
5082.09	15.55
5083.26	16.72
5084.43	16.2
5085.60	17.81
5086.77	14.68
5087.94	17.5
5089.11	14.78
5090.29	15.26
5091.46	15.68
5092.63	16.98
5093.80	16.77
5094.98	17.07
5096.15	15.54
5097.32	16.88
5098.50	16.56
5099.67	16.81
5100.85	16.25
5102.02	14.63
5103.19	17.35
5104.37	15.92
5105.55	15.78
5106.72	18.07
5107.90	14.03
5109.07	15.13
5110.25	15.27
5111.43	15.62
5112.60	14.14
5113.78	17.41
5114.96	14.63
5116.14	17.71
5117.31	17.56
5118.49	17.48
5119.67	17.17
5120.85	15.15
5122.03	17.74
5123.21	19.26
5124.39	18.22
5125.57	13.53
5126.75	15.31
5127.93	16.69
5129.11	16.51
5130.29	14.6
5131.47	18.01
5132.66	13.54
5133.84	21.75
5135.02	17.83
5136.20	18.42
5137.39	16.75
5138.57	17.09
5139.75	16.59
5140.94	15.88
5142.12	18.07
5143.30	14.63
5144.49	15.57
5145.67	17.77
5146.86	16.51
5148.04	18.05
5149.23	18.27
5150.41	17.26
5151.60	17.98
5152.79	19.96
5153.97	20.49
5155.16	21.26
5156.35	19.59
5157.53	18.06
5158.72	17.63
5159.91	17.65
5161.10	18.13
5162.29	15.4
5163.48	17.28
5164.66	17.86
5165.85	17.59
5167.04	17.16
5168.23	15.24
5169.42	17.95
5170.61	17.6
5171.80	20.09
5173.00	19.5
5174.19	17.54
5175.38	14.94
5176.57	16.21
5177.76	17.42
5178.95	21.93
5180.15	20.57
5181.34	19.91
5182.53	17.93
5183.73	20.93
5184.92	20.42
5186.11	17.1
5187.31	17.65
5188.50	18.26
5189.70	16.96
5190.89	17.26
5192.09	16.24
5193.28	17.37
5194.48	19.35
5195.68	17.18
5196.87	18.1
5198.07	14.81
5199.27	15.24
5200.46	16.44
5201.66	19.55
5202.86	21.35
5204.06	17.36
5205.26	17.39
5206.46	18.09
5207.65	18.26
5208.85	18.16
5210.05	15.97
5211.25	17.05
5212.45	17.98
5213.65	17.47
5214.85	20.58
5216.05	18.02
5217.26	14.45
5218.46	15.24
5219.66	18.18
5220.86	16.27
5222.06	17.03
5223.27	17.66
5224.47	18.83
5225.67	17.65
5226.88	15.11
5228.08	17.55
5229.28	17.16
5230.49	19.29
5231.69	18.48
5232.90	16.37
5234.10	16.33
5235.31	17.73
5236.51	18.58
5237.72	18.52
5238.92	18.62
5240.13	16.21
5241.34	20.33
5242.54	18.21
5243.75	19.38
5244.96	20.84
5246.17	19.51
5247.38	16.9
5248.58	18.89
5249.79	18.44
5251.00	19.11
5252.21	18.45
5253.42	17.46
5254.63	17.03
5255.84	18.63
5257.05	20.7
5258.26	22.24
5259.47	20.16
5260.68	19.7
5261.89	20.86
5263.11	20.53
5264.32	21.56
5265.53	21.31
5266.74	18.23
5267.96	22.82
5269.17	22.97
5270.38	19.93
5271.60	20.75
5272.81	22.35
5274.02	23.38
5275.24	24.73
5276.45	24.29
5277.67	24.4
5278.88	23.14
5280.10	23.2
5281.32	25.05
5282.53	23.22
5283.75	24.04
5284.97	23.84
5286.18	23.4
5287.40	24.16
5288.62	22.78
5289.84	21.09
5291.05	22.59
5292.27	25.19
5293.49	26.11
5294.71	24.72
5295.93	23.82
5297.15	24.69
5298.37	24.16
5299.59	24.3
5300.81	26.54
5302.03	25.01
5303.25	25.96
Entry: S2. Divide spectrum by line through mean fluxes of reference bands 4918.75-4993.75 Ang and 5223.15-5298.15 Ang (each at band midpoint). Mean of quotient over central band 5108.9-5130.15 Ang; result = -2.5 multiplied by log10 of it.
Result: 0.175 mag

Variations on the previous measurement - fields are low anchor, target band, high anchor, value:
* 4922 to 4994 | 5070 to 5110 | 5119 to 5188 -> 0.067 mag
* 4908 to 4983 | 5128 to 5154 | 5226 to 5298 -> 0.136 mag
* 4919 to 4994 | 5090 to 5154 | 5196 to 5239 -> 0.052 mag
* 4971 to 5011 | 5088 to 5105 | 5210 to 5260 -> 0.106 mag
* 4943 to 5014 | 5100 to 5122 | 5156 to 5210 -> 0.108 mag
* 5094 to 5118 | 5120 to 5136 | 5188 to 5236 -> -0.027 mag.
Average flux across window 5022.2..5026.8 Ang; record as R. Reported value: 15.2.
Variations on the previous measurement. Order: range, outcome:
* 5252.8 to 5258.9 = 19.2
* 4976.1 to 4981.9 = 18.7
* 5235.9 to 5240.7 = 18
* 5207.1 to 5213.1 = 17.5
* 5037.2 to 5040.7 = 16.3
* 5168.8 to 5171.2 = 17.8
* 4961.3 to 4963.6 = 16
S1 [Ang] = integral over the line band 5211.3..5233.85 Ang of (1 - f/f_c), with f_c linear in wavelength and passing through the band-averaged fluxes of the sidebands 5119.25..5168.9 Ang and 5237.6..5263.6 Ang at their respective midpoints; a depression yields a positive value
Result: 1.54 Ang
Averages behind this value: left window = 17.3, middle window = 17.4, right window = 19.1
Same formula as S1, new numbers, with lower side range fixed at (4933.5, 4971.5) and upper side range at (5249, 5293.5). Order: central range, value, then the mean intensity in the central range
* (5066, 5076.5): 0.84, 17.4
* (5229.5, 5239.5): 1.55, 18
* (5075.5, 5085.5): 1.21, 16.8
